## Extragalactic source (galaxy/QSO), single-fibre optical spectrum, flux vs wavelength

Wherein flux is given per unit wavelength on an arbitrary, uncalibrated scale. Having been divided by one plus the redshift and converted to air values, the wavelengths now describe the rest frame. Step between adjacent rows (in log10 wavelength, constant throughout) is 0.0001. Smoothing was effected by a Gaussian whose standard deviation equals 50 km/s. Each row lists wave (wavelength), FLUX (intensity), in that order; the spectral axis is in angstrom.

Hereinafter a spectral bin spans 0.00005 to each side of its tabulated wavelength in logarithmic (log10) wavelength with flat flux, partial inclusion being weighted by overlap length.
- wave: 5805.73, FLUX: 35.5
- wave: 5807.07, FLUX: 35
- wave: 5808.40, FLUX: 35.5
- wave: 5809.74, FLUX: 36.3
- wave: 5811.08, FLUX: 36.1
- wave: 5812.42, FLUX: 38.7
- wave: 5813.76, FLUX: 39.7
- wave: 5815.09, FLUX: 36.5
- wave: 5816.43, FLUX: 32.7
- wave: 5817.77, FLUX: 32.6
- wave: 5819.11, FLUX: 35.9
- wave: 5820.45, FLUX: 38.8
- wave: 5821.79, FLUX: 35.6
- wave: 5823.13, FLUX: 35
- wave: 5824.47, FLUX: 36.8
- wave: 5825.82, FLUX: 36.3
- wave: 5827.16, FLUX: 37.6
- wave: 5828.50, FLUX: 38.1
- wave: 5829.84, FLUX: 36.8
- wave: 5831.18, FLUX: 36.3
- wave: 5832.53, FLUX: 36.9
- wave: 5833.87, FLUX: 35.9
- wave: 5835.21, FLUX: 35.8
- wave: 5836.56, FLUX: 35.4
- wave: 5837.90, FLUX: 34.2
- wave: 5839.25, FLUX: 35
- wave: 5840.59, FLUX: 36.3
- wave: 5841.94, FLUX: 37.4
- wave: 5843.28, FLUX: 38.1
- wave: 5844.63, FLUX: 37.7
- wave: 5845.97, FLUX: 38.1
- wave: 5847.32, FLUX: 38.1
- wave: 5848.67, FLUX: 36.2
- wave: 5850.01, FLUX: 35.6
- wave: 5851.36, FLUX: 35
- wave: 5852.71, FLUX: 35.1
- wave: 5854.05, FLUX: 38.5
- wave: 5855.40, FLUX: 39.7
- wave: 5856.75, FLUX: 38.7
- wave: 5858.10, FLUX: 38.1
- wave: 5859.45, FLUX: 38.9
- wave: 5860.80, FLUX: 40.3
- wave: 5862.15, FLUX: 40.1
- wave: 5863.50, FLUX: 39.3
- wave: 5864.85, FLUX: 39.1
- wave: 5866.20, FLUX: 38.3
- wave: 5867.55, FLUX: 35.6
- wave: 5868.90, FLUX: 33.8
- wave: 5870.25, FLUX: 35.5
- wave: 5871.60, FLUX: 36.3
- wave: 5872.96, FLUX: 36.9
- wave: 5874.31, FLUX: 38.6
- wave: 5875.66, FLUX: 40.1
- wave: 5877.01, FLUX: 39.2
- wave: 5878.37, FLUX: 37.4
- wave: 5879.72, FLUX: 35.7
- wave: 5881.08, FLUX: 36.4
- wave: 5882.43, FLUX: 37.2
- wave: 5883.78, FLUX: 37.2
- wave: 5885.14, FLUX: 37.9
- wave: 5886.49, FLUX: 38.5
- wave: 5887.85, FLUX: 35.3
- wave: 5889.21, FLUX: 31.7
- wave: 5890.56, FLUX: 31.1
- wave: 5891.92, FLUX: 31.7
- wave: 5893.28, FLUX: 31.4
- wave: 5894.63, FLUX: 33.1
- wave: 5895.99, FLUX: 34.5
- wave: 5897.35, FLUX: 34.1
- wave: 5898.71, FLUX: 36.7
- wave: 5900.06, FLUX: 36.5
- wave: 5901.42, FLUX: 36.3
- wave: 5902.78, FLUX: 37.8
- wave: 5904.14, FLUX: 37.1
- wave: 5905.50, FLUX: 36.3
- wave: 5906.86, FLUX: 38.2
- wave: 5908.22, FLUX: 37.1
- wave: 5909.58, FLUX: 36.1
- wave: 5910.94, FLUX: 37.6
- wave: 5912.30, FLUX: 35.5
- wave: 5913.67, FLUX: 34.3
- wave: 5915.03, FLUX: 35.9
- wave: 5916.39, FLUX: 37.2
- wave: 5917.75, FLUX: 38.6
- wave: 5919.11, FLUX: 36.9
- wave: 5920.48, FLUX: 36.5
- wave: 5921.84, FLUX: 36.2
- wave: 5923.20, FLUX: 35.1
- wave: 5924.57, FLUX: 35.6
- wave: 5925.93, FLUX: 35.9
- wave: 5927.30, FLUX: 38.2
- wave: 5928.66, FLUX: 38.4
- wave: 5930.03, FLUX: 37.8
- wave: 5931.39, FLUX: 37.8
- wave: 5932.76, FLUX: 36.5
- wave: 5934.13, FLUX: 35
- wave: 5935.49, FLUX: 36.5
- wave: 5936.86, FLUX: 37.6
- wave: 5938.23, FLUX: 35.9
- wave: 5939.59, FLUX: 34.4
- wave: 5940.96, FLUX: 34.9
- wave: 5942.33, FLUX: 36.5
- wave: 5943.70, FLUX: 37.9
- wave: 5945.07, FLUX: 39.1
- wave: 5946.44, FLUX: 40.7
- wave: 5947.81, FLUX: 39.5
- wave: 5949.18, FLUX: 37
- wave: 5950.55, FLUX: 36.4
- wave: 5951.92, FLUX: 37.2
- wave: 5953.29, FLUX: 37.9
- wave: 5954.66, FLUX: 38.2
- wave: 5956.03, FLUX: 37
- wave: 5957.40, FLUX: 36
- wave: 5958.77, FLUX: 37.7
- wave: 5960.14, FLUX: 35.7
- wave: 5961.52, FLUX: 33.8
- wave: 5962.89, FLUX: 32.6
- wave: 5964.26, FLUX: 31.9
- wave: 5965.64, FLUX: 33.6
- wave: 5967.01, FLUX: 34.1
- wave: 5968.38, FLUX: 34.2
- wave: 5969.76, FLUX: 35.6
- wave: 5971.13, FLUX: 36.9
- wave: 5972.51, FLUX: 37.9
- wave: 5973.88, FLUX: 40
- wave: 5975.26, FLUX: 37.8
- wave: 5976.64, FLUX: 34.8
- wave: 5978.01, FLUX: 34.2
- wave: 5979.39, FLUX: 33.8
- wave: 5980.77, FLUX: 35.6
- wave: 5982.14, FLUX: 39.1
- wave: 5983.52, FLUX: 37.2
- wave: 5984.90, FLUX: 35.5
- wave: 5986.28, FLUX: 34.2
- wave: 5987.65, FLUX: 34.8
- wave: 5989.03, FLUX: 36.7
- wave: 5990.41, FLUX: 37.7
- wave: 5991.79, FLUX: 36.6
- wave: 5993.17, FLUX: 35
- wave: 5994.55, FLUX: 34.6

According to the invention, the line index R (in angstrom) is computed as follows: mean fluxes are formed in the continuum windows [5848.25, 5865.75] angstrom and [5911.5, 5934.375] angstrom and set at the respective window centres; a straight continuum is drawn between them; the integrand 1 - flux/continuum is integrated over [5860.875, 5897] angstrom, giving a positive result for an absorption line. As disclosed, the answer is 1.3 angstrom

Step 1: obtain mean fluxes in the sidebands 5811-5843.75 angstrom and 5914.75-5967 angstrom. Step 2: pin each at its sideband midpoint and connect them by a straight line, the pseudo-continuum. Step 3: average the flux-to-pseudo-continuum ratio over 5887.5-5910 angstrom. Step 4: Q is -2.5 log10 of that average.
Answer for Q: 0.04 mag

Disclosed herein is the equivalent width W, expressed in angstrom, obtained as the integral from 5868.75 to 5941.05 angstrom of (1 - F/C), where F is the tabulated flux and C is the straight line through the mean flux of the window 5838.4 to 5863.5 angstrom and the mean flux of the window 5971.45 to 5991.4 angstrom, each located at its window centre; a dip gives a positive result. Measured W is 1.8 angstrom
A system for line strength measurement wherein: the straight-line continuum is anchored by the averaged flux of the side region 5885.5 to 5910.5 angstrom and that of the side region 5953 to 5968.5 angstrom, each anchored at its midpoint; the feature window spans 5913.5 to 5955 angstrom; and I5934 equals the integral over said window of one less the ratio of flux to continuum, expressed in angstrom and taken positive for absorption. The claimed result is -2.06 angstrom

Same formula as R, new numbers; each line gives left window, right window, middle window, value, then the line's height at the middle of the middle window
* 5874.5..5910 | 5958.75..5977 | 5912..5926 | -0.16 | 35.8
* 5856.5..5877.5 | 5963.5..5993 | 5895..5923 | 0.59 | 37.2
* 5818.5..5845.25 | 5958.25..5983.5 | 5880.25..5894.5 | 0.53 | 36.1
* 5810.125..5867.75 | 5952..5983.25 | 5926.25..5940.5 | -0.22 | 36.2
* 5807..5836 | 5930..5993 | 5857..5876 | -0.82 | 36.3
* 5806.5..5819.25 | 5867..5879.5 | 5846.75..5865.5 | -0.68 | 36.7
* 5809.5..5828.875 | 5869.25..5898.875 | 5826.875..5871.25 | -1.28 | 36.1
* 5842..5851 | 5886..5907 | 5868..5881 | -0.39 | 35.9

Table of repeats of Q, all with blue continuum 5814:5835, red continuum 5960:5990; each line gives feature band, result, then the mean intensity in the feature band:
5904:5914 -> -0.02 mag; 36.5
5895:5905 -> -0.01 mag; 36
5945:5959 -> -0.07 mag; 37.8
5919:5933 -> -0.03 mag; 36.8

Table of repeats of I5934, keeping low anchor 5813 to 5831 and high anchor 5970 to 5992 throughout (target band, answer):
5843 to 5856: -0.28 angstrom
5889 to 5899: 0.94 angstrom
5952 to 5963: 0.01 angstrom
